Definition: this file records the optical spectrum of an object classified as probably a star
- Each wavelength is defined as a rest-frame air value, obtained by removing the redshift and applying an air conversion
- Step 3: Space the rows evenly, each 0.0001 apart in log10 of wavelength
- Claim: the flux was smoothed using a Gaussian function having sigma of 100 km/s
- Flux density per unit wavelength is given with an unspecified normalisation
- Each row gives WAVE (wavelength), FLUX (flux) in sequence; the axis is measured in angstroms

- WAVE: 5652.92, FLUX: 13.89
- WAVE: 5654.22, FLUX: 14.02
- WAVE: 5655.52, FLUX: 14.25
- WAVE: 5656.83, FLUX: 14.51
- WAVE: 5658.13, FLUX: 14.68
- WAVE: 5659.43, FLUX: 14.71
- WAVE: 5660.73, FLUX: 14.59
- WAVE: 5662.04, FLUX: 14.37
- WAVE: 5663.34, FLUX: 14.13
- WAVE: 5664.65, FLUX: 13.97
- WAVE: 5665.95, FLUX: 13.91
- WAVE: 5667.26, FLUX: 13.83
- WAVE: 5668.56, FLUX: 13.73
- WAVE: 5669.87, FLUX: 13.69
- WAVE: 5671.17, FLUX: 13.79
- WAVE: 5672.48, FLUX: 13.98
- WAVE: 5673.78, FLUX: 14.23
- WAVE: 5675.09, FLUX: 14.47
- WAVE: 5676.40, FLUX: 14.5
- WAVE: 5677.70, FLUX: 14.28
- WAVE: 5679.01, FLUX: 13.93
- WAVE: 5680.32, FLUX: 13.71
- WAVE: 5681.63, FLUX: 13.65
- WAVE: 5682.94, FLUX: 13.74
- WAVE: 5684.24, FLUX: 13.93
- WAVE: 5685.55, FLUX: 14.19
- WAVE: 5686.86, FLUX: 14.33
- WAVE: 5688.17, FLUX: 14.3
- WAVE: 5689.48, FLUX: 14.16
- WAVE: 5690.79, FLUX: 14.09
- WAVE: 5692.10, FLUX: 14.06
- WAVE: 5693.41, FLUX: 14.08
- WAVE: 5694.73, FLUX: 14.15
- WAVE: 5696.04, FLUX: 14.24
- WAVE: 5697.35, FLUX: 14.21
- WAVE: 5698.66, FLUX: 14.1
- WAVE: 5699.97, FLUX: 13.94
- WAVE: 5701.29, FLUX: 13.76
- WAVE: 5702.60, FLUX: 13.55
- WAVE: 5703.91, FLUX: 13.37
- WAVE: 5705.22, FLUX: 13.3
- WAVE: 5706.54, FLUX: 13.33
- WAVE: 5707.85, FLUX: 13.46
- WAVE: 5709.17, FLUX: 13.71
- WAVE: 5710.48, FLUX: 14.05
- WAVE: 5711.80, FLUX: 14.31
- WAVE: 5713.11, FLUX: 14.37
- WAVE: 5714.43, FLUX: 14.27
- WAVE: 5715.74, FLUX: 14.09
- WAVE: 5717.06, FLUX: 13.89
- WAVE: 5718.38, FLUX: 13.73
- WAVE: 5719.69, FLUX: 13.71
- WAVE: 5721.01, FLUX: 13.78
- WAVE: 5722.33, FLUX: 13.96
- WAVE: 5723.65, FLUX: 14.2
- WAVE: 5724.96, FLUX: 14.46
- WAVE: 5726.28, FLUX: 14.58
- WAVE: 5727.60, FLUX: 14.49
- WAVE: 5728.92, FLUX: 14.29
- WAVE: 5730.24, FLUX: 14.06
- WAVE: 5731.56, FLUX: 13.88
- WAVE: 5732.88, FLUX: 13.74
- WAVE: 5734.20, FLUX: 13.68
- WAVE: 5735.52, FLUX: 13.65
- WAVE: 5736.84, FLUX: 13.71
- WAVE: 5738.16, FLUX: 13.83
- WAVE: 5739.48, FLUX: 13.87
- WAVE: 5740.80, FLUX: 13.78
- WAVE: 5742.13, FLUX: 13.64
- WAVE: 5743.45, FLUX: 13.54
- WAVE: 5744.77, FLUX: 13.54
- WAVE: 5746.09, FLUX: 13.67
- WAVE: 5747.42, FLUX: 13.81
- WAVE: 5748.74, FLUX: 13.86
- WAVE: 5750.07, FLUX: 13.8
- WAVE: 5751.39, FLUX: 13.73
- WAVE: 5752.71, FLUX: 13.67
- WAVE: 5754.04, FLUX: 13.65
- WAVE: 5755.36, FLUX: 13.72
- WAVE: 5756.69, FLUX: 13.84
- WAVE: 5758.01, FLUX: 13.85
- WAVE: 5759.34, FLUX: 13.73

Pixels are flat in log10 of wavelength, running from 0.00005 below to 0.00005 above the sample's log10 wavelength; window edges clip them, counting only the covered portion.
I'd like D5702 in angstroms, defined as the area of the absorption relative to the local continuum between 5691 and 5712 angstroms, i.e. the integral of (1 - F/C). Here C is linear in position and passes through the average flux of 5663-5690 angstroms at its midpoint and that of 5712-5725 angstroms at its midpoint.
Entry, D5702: 0.3 angstroms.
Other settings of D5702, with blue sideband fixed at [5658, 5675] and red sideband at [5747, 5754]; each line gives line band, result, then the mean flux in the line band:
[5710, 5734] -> -0.4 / 14.1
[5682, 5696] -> -0.1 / 14.1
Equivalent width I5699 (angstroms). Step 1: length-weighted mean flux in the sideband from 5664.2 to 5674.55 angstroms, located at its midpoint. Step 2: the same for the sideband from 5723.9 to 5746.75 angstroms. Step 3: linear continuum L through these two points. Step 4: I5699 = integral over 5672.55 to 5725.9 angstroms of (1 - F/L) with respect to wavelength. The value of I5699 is -0.3 angstroms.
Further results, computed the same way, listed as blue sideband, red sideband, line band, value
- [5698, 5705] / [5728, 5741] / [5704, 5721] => -0.1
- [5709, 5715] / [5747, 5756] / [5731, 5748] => 0.2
